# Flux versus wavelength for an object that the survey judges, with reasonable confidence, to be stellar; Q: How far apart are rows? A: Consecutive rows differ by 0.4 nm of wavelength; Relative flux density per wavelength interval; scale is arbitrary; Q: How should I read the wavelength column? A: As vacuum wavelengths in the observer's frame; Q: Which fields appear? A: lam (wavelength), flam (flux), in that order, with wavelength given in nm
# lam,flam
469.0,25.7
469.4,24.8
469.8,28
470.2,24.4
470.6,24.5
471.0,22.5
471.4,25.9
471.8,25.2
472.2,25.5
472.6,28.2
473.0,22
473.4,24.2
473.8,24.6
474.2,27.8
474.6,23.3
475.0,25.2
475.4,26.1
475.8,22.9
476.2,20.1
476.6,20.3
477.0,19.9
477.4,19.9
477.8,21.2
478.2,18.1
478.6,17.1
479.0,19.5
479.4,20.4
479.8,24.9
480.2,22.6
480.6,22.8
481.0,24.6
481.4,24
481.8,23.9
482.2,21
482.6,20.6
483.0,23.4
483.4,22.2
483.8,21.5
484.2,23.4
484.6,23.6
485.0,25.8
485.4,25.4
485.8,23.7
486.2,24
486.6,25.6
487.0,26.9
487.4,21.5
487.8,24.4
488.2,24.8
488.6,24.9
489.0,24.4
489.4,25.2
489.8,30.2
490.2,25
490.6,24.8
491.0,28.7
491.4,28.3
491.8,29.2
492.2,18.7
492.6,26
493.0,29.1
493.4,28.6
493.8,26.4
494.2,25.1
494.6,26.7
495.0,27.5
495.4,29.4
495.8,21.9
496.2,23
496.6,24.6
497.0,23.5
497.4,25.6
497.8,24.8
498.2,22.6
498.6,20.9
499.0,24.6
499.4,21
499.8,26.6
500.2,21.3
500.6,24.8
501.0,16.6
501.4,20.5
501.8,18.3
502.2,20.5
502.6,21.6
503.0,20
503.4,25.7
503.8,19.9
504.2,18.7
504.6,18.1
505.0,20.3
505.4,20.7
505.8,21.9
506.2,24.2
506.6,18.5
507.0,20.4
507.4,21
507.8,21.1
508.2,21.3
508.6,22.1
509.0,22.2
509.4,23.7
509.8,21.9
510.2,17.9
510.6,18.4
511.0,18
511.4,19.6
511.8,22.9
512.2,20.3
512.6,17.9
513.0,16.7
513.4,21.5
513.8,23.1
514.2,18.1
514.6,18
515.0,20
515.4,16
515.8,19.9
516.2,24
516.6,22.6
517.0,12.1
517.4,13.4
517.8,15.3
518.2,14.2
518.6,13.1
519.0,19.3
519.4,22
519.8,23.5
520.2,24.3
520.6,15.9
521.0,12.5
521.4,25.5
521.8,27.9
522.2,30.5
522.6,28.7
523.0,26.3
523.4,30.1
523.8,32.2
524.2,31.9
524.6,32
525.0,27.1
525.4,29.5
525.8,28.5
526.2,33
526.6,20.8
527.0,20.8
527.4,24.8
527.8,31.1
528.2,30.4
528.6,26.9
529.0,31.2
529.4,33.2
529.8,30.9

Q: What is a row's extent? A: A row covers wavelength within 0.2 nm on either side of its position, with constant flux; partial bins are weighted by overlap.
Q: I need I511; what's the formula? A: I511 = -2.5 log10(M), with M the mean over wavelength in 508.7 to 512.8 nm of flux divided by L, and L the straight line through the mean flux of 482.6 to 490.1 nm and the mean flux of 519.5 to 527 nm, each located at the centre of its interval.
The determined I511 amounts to 0.26 mag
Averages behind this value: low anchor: 24.4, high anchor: 26.5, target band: 20.3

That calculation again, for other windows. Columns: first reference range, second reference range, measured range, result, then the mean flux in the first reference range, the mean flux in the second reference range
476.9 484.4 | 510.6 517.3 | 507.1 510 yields -0.114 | 21.7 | 19.3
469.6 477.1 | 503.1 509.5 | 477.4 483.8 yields 0.092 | 24.3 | 21.2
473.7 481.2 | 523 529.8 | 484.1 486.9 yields -0.062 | 22.1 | 28.9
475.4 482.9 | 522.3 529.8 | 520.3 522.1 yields 0.306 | 21.5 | 28.9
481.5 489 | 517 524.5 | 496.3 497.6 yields -0.052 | 23.7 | 22.4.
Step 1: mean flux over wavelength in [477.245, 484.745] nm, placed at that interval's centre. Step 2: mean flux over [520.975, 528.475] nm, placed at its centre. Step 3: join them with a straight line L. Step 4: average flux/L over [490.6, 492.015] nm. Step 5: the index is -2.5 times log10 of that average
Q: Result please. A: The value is -0.20 mag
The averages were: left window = 21.8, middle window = 28.1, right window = 27.9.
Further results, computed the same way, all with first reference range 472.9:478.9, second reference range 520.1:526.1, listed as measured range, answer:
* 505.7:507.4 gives 0.19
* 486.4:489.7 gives -0.07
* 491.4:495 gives -0.11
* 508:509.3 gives 0.16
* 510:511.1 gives 0.38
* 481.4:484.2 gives 0.02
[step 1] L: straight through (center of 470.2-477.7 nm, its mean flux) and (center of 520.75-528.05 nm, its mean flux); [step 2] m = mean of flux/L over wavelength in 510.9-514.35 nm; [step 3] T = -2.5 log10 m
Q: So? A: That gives 0.313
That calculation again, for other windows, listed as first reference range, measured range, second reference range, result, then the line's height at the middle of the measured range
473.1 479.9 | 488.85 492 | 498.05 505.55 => -0.24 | 21.6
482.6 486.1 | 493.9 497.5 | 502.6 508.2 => -0.15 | 22.1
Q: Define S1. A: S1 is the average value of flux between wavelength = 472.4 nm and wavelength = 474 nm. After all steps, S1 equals 24.8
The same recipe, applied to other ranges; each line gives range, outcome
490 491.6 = 26.7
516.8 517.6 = 12.8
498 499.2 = 22.7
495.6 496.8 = 23.2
